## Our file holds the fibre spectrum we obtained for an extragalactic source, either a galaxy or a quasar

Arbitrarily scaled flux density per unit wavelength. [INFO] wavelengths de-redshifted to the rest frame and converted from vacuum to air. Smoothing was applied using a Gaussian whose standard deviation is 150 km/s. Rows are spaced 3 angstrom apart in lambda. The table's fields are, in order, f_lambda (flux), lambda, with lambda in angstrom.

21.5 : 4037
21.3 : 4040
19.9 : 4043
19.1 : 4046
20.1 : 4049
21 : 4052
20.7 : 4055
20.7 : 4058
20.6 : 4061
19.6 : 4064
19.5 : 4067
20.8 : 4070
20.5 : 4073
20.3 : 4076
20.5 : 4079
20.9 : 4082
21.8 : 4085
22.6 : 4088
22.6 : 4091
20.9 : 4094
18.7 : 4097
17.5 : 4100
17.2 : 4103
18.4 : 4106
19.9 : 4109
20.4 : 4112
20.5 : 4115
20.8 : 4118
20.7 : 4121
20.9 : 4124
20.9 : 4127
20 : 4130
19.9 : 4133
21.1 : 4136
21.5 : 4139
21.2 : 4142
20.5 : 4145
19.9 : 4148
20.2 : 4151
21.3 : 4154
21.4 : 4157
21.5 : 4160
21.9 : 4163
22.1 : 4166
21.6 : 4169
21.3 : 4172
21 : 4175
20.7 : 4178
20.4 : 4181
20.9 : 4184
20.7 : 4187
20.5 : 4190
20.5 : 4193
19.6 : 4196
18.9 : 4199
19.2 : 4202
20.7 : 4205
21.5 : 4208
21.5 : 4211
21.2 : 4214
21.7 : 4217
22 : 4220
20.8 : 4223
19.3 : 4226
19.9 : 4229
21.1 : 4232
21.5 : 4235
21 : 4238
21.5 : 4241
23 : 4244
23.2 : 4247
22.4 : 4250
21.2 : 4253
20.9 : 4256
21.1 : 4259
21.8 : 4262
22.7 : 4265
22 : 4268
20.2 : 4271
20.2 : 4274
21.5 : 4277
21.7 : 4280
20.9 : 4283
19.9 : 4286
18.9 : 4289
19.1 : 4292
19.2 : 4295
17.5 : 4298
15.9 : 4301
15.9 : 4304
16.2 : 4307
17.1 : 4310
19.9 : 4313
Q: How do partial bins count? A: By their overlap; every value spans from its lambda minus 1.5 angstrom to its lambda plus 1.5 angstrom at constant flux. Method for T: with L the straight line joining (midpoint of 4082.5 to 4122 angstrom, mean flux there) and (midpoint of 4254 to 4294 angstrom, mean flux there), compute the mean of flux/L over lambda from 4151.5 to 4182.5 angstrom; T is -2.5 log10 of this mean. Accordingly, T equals -0.05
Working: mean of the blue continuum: 20.2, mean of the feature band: 21.3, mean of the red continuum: 20.8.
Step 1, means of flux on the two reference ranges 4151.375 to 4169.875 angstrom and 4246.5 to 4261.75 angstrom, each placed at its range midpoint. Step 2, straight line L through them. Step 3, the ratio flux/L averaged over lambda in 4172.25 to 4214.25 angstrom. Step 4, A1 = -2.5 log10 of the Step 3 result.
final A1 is 0.05 mag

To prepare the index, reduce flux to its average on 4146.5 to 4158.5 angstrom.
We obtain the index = 20.7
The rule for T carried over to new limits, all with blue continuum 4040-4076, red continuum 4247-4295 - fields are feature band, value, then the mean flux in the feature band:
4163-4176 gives -0.05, 21.6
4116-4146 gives -0.01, 20.8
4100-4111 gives 0.11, 18.4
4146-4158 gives 0.00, 20.7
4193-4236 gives 0.01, 20.6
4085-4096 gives -0.08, 21.8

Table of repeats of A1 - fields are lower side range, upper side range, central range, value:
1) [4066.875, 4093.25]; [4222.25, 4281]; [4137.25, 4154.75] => 0.02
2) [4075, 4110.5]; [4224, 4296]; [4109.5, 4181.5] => -0.03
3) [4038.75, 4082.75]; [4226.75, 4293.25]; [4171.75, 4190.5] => 0.00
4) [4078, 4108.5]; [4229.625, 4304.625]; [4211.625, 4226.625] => -0.03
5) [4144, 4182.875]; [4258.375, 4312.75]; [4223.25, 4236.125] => -0.01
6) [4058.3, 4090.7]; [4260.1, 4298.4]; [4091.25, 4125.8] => 0.05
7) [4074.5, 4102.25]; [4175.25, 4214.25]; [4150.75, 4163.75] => -0.04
